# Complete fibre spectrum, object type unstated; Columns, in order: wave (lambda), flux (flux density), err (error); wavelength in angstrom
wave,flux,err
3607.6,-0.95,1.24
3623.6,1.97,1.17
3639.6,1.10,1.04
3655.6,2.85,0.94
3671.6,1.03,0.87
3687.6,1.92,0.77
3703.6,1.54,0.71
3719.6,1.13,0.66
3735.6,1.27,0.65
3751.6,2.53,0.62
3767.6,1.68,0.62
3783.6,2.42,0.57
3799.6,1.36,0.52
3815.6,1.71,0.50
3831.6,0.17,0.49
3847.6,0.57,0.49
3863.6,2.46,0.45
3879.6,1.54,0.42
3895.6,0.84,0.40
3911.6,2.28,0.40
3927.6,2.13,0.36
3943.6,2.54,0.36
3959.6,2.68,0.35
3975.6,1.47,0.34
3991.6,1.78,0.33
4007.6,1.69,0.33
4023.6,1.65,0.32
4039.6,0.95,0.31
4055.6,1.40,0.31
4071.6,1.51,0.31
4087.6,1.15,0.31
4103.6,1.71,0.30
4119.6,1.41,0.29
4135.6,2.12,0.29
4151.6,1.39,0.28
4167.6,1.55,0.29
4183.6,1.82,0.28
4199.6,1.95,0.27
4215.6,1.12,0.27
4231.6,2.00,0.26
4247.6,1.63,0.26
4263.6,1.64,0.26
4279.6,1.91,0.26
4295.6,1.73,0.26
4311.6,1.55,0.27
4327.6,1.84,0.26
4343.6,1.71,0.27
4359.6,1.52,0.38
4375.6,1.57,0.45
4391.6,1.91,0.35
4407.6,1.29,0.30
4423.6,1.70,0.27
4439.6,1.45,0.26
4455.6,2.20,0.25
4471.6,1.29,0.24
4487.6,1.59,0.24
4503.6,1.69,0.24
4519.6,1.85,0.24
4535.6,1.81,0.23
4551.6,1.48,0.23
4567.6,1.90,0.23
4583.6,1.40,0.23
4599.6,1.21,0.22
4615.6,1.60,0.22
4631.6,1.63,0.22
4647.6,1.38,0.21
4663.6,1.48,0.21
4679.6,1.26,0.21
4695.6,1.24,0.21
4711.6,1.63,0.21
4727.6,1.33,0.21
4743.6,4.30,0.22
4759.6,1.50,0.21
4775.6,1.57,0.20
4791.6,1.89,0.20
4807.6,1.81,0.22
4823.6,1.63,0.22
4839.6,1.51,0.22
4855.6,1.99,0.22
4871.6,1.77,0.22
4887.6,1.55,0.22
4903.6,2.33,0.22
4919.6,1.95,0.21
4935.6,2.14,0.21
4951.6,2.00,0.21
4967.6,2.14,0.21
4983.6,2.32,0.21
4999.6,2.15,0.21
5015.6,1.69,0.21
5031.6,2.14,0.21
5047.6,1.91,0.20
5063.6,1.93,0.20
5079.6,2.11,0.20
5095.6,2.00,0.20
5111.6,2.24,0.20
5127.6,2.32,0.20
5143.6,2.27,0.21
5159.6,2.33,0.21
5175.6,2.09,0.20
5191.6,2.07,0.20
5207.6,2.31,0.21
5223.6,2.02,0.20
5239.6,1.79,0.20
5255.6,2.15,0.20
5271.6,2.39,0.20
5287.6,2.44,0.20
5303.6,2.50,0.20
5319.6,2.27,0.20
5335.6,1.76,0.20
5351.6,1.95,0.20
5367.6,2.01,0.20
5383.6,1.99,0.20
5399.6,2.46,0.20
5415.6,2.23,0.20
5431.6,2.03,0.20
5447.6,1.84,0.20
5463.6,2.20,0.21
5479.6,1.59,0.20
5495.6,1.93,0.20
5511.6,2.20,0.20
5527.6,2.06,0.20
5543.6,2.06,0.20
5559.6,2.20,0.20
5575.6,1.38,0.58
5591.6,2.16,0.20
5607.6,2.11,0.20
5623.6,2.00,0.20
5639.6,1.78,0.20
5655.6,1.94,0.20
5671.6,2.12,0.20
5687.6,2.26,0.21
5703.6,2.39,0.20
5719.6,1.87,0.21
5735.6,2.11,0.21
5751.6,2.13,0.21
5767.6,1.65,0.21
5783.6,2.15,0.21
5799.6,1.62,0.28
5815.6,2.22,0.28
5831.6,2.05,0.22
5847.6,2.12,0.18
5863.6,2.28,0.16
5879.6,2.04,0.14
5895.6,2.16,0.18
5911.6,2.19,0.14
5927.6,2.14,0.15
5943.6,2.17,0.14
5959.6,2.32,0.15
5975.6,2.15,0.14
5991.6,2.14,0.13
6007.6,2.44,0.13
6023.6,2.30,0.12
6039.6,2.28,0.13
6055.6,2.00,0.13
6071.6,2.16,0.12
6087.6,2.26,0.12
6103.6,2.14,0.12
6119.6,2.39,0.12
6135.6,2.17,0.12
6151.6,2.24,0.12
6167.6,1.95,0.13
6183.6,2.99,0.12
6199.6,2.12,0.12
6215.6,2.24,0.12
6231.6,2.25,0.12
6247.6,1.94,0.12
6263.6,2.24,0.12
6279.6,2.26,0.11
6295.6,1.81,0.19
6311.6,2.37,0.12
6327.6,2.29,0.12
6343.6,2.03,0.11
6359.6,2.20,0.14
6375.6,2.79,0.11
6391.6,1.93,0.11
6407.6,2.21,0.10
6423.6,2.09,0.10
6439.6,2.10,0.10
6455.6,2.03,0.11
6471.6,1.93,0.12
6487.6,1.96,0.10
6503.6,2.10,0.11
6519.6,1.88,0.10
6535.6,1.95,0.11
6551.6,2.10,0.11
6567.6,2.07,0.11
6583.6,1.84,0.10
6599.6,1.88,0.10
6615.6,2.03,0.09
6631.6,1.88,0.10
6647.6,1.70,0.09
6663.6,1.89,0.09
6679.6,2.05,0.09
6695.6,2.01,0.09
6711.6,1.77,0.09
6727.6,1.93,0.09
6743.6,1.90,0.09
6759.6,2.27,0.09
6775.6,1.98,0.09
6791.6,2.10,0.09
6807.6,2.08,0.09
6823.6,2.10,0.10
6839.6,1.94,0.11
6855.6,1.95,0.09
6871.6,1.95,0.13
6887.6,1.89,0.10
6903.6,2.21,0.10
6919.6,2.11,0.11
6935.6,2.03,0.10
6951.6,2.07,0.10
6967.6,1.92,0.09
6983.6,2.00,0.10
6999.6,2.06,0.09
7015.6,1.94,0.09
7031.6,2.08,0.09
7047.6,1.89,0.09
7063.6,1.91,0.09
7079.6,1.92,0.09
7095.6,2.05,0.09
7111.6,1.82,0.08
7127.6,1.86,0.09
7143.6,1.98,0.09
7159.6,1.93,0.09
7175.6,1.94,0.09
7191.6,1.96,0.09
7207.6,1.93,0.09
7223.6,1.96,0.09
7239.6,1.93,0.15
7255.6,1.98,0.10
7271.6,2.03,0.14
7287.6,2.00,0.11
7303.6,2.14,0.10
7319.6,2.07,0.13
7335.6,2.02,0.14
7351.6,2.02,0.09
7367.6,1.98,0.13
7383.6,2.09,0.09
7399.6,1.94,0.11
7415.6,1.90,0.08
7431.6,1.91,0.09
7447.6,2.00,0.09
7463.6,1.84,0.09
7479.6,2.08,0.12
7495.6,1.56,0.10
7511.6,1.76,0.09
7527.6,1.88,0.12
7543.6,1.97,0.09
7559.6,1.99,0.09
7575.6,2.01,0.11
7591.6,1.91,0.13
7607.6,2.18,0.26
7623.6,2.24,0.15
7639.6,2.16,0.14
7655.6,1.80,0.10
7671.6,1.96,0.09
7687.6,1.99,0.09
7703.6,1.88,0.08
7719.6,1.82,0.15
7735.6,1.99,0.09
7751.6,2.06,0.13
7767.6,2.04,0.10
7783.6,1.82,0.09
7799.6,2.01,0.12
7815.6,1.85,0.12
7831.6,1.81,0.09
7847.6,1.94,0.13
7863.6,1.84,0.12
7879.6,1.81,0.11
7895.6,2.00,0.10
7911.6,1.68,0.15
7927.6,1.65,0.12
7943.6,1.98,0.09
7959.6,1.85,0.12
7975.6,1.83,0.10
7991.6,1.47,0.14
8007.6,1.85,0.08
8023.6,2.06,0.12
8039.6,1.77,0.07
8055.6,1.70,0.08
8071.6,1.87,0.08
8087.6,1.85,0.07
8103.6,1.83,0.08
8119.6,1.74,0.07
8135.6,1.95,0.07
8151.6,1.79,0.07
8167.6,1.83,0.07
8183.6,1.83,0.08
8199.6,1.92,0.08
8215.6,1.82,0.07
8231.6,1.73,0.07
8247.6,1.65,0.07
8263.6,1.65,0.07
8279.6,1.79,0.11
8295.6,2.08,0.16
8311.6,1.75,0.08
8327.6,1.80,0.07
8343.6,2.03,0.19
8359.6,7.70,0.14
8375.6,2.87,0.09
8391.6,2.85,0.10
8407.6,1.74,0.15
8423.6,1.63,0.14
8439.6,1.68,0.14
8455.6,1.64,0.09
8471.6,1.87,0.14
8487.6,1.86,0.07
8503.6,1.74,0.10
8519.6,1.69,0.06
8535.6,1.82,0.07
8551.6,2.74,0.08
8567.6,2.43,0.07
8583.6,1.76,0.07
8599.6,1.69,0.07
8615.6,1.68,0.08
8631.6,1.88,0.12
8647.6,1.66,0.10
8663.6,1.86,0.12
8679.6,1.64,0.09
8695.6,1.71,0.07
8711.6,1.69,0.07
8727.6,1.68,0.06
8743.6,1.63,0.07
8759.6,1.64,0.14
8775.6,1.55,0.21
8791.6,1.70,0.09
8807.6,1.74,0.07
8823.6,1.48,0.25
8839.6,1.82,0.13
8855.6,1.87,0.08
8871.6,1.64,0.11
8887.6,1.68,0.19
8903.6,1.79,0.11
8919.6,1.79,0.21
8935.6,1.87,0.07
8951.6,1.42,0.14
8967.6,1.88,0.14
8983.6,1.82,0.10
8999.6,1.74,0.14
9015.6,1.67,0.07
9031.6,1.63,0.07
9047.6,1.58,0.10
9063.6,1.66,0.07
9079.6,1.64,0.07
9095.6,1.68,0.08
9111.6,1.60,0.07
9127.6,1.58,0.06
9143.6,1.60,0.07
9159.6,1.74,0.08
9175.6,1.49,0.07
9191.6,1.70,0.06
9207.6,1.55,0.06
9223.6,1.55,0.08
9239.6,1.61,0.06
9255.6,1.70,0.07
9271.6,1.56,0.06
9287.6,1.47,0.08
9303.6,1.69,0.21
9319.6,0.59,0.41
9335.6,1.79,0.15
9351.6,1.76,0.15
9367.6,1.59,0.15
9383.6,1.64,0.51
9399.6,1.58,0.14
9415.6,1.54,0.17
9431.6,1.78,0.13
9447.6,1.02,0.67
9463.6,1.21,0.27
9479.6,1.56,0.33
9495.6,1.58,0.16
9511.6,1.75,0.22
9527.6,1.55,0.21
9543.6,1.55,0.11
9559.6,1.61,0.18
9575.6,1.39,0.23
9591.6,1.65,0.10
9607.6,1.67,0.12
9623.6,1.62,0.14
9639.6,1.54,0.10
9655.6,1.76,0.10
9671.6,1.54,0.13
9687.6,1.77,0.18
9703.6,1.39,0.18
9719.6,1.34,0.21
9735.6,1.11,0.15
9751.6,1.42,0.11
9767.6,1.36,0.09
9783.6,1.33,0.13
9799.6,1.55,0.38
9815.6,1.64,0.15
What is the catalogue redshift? 0.27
